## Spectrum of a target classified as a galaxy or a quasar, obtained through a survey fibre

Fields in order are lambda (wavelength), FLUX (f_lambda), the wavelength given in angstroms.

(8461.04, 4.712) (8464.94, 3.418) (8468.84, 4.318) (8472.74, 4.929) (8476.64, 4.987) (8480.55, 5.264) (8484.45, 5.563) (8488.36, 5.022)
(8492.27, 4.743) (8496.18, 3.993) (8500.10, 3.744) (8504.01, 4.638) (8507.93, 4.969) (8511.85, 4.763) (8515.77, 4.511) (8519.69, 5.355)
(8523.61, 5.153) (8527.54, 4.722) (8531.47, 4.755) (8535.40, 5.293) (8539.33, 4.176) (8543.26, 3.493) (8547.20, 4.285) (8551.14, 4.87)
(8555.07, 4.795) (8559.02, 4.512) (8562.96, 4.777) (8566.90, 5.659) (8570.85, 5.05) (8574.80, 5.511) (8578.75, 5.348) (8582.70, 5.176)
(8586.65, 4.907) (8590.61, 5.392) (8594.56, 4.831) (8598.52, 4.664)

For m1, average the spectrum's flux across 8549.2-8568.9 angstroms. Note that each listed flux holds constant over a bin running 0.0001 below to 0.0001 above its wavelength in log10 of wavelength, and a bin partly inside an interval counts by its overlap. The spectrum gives 4.92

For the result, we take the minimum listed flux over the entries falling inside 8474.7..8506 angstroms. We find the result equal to 3.744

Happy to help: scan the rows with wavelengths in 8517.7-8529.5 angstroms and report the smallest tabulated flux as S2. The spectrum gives 4.722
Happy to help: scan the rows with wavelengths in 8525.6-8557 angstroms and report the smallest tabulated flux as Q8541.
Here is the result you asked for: 3.493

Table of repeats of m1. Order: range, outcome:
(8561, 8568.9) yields 5.22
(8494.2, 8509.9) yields 4.34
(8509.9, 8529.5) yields 4.9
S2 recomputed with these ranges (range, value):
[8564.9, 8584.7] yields 5.05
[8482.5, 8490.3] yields 5.022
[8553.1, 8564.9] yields 4.512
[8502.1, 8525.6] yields 4.511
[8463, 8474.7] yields 3.418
